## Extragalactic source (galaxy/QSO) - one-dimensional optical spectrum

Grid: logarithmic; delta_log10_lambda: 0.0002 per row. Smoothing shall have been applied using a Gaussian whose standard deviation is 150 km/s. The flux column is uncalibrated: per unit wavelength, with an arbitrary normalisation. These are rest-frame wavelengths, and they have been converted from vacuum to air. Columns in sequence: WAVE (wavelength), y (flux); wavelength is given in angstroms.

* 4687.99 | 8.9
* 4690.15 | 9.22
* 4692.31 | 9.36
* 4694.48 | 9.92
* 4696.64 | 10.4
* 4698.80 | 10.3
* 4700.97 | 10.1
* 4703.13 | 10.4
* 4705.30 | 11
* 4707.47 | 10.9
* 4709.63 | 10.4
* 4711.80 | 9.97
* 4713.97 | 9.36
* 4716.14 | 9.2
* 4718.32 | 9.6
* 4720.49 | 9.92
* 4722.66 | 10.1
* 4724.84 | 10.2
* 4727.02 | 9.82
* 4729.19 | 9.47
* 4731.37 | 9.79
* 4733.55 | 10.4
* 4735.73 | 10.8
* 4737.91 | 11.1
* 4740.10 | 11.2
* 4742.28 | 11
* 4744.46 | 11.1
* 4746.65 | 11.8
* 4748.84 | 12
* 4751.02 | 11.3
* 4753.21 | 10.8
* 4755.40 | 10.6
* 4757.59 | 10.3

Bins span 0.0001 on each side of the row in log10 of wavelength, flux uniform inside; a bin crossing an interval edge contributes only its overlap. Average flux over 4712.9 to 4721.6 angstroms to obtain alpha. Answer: 9.52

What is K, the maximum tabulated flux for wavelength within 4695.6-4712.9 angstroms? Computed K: 11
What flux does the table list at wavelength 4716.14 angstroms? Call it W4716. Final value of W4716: 9.2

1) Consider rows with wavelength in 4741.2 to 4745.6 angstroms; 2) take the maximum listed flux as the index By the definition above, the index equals 11.1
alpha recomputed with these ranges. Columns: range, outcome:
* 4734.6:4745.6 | 11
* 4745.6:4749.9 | 11.9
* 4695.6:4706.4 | 10.4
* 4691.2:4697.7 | 9.88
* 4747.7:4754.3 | 11.4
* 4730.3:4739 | 10.5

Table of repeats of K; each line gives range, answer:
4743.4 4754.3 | 12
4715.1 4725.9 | 10.2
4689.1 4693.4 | 9.36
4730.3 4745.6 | 11.2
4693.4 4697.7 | 10.4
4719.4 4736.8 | 10.8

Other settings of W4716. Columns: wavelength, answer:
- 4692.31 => 9.36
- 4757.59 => 10.3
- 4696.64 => 10.4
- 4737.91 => 11.1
